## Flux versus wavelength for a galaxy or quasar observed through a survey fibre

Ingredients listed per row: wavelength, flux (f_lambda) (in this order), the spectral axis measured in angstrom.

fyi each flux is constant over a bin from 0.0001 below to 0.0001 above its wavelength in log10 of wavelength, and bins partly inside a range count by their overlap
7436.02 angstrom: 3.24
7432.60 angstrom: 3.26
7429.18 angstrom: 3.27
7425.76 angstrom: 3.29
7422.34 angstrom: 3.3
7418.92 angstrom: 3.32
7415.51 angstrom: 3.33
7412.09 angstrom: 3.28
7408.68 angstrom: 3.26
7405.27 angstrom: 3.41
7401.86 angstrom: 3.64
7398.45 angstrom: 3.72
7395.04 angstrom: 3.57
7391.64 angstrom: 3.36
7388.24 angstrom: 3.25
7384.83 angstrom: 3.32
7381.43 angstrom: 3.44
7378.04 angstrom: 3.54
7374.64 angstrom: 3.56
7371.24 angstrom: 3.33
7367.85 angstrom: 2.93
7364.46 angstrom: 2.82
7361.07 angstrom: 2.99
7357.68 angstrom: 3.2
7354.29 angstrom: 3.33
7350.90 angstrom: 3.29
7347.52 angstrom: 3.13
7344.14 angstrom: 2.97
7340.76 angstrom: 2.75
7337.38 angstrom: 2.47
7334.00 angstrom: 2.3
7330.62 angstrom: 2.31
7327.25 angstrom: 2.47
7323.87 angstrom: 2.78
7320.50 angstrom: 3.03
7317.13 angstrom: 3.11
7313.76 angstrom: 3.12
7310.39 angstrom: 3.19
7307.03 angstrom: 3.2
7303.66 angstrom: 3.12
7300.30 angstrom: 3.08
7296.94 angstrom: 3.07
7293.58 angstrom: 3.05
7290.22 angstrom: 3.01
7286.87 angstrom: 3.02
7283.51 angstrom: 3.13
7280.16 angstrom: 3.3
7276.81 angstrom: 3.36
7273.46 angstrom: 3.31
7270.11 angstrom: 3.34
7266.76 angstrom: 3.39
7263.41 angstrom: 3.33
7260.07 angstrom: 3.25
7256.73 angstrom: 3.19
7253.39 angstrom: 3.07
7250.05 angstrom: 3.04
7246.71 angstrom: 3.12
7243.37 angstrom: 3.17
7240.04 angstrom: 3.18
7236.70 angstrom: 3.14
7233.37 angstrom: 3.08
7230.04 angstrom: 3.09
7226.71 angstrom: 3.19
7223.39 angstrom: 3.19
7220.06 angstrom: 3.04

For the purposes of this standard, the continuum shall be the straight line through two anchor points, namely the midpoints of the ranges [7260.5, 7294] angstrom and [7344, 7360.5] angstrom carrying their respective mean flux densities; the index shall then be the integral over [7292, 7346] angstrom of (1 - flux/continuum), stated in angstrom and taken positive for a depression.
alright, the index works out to 5.61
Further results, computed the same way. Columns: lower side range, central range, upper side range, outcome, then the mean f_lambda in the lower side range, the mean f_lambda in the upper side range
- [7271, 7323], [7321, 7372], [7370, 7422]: 6.44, 3.14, 3.42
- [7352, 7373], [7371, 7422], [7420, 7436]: -3.63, 3.11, 3.28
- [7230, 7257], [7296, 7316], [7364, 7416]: 0.59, 3.12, 3.37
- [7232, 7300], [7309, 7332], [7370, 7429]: 2.86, 3.18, 3.4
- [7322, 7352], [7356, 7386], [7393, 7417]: -1.45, 2.71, 3.46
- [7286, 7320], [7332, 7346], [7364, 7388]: 2.52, 3.1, 3.3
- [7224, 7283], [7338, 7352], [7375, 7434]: 1.42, 3.21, 3.39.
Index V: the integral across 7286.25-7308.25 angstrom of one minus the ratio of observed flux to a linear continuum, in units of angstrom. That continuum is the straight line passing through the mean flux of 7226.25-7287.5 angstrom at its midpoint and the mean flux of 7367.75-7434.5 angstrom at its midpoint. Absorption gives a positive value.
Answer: 1.1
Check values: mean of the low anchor 3.2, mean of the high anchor 3.38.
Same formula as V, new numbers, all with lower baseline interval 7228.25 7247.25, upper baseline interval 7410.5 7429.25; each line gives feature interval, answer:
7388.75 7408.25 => -1.3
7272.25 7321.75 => 0.7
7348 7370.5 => 1.0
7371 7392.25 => -0.9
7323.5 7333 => 2.2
